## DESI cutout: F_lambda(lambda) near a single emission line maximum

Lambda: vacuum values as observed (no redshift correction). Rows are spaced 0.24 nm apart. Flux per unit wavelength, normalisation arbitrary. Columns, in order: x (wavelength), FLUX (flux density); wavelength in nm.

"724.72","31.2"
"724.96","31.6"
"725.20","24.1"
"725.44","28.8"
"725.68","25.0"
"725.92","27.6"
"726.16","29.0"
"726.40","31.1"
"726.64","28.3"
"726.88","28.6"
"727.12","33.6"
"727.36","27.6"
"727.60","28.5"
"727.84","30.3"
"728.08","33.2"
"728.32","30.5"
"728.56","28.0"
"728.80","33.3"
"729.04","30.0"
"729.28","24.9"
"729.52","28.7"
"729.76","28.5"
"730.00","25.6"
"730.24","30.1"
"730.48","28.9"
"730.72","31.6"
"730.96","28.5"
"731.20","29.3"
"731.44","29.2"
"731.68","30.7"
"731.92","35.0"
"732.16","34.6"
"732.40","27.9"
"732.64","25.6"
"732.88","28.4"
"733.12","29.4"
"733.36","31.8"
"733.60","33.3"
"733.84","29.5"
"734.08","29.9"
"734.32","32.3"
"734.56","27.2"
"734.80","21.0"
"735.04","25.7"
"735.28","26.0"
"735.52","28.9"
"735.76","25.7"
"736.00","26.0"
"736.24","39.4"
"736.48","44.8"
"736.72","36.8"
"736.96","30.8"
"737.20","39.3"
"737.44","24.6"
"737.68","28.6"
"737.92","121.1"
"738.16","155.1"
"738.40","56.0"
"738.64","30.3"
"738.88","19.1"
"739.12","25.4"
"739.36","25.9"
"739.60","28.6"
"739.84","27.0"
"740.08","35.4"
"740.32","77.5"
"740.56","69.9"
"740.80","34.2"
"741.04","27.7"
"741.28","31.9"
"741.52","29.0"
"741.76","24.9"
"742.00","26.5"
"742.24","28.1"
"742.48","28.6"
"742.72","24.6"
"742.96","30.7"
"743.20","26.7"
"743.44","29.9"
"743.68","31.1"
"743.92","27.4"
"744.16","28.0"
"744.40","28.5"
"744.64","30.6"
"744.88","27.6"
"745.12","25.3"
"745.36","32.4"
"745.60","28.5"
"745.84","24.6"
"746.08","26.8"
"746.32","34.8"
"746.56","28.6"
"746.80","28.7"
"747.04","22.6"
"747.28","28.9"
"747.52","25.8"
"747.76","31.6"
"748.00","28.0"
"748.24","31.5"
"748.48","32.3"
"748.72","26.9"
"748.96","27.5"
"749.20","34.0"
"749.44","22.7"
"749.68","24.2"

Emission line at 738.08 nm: Halpha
